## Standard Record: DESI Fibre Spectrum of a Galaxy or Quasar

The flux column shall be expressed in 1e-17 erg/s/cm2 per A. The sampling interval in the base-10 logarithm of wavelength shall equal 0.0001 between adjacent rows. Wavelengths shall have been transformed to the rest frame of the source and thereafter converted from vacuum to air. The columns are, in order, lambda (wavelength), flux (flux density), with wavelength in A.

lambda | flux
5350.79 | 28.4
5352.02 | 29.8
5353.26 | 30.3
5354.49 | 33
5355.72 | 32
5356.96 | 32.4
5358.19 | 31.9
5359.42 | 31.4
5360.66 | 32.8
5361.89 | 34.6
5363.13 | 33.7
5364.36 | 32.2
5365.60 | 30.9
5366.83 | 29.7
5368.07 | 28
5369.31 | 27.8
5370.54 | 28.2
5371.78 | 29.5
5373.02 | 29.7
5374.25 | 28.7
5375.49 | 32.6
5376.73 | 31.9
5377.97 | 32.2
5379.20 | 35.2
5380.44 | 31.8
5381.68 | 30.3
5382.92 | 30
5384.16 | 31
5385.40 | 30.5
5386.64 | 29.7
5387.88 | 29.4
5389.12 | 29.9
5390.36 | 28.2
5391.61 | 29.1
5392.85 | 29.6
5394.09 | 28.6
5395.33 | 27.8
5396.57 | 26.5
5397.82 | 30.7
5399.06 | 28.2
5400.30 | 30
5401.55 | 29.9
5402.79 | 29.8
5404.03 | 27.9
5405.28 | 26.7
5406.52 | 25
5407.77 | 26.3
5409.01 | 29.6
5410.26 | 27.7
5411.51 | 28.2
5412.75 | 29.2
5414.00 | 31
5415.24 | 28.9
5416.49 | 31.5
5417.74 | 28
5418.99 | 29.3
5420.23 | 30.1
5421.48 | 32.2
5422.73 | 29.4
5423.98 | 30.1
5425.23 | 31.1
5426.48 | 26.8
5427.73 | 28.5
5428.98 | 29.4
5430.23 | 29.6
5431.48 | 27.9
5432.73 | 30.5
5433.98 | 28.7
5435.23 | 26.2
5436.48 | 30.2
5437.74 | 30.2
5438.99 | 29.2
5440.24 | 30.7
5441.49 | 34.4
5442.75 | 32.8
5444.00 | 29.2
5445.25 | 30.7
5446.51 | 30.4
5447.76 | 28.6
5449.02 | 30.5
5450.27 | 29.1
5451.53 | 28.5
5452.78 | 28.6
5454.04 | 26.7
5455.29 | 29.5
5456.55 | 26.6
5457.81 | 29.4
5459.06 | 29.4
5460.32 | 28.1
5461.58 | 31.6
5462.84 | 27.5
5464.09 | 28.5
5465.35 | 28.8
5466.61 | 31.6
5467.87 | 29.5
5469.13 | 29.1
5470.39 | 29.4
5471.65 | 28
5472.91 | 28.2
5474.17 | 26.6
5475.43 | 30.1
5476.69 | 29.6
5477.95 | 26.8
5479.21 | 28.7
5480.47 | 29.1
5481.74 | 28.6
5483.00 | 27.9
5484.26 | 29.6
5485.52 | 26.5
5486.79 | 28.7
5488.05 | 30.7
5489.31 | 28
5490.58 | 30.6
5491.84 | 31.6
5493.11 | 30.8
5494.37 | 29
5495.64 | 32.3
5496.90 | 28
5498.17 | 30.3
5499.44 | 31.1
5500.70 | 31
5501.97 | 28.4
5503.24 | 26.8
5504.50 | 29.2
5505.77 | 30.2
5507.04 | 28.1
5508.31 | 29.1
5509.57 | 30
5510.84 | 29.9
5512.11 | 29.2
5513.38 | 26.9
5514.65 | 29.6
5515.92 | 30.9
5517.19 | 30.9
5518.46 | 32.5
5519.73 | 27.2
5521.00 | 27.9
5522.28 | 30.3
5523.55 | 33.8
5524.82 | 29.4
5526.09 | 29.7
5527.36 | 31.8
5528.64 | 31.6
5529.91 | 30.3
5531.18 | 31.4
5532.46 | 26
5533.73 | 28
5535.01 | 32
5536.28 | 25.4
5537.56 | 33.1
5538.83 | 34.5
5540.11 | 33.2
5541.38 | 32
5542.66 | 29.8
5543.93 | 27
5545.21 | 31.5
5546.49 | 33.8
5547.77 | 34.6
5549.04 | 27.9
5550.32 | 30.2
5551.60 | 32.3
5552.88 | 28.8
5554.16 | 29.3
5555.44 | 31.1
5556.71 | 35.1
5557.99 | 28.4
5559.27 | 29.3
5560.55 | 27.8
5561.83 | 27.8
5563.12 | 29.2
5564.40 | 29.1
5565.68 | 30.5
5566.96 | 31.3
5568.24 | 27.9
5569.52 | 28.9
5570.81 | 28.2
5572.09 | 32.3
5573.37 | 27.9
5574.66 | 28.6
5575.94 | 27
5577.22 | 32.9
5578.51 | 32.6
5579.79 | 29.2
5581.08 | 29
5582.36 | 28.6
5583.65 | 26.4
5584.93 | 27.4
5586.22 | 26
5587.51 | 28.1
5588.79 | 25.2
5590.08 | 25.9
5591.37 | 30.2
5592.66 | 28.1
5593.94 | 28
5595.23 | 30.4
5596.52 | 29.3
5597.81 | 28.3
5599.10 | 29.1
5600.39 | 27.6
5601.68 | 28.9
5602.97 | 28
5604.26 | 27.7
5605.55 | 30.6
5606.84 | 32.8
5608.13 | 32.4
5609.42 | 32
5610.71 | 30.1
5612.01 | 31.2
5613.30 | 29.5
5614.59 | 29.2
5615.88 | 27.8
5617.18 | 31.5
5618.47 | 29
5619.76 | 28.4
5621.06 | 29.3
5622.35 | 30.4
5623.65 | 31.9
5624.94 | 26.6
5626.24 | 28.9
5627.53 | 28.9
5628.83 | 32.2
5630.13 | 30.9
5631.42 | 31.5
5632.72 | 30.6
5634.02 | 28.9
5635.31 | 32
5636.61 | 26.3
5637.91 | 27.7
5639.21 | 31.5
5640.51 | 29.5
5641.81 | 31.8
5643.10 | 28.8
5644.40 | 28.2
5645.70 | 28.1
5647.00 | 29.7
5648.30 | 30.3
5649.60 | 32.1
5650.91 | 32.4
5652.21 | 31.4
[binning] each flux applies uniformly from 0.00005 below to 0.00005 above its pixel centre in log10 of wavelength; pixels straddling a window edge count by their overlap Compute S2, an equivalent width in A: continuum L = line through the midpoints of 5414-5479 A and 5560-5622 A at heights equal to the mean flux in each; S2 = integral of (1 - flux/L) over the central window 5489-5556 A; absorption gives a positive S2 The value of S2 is -2.2 A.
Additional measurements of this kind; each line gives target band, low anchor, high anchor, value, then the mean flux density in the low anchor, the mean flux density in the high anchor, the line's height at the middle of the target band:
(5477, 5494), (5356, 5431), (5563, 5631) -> 0.3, 29.8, 29.3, 29.6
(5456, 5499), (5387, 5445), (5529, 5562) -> 1.0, 29.2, 30.5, 29.8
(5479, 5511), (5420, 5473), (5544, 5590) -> 0.1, 29.4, 29.5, 29.4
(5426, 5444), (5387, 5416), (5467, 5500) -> -0.5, 28.6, 29.2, 28.9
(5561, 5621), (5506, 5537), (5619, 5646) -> 1.1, 29.7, 29.7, 29.7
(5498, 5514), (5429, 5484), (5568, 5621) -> 0.0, 29.2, 29.1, 29.2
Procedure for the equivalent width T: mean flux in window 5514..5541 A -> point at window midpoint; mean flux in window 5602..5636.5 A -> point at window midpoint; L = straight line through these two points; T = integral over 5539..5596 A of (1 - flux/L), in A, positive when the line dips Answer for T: 1.4 A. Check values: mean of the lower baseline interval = 30.5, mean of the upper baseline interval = 30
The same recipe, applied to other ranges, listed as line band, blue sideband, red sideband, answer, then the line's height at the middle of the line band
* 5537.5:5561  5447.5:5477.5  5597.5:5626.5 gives -1.35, 29.3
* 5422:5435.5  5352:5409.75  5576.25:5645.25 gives 0.42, 29.9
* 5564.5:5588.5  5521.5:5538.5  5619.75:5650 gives 0.85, 30.1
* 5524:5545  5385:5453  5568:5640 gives -0.78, 29.3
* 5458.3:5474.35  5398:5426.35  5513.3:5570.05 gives 0.30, 29.6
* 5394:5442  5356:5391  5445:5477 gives 1.26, 29.9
